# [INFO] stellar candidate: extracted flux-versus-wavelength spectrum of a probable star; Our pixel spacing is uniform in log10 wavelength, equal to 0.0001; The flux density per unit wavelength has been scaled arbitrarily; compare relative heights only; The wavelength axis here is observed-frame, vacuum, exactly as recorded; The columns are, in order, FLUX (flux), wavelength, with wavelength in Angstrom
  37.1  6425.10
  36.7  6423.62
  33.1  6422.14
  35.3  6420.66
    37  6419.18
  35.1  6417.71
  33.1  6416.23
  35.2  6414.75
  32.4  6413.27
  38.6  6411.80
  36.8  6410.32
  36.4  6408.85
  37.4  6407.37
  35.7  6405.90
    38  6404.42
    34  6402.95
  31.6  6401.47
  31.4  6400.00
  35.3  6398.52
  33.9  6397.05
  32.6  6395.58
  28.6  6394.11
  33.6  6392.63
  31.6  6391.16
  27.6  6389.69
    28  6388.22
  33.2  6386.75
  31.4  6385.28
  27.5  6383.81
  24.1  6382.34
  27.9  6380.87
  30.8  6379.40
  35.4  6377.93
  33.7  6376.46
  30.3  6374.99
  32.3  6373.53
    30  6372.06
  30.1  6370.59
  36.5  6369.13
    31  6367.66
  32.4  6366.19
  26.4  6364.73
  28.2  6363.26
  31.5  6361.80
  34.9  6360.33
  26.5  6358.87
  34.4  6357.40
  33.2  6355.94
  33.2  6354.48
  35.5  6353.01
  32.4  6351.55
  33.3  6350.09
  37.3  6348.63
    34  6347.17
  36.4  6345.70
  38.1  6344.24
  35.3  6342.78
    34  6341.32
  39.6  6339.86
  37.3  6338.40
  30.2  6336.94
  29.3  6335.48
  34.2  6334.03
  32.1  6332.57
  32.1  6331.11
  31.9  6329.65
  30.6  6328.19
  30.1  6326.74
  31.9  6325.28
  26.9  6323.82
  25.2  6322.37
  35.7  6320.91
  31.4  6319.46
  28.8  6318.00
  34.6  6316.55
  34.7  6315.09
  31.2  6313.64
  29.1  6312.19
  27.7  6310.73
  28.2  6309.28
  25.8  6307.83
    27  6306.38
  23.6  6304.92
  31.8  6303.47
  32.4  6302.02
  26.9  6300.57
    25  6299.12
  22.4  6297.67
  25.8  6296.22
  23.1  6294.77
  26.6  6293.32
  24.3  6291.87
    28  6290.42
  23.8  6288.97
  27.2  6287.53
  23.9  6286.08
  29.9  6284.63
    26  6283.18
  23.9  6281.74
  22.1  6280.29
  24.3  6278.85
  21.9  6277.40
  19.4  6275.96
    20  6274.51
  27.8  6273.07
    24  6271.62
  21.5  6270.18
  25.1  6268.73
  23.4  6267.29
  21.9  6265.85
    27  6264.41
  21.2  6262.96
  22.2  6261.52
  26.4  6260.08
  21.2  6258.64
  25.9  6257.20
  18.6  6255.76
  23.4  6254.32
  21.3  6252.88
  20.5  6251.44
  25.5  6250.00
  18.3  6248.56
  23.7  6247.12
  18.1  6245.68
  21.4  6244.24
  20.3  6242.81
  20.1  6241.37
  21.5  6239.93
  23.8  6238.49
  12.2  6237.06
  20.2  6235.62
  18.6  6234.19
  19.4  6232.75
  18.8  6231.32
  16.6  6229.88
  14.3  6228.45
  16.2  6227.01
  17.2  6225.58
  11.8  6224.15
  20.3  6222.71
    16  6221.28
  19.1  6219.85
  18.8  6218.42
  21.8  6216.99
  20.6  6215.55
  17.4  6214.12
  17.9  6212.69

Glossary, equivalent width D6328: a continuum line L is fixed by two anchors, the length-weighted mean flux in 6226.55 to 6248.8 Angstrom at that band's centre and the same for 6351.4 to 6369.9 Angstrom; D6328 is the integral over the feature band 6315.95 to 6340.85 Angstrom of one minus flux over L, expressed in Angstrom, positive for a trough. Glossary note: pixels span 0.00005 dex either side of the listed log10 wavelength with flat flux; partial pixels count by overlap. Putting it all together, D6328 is -2.9 Angstrom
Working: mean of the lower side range 19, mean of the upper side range 32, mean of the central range 31.9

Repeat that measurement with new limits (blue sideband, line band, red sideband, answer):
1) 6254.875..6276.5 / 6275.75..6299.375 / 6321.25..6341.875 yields 1.2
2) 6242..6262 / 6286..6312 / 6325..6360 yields 1.4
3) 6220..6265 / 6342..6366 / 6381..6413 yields -3.4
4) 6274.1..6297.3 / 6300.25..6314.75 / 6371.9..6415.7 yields -1.4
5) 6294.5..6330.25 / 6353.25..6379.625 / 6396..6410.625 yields 0.6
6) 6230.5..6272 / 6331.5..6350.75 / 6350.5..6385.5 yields -3.7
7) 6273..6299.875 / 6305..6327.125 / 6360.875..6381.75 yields -2.4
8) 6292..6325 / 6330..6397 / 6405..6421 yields -0.1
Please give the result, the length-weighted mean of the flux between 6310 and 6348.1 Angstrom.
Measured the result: 32.4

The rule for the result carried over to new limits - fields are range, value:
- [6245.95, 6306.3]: 24.2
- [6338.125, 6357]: 35.3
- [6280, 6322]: 27.7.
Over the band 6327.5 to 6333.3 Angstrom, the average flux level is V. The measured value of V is 31.6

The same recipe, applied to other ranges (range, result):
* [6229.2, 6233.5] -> 18.3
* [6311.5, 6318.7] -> 31.7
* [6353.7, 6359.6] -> 31.8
